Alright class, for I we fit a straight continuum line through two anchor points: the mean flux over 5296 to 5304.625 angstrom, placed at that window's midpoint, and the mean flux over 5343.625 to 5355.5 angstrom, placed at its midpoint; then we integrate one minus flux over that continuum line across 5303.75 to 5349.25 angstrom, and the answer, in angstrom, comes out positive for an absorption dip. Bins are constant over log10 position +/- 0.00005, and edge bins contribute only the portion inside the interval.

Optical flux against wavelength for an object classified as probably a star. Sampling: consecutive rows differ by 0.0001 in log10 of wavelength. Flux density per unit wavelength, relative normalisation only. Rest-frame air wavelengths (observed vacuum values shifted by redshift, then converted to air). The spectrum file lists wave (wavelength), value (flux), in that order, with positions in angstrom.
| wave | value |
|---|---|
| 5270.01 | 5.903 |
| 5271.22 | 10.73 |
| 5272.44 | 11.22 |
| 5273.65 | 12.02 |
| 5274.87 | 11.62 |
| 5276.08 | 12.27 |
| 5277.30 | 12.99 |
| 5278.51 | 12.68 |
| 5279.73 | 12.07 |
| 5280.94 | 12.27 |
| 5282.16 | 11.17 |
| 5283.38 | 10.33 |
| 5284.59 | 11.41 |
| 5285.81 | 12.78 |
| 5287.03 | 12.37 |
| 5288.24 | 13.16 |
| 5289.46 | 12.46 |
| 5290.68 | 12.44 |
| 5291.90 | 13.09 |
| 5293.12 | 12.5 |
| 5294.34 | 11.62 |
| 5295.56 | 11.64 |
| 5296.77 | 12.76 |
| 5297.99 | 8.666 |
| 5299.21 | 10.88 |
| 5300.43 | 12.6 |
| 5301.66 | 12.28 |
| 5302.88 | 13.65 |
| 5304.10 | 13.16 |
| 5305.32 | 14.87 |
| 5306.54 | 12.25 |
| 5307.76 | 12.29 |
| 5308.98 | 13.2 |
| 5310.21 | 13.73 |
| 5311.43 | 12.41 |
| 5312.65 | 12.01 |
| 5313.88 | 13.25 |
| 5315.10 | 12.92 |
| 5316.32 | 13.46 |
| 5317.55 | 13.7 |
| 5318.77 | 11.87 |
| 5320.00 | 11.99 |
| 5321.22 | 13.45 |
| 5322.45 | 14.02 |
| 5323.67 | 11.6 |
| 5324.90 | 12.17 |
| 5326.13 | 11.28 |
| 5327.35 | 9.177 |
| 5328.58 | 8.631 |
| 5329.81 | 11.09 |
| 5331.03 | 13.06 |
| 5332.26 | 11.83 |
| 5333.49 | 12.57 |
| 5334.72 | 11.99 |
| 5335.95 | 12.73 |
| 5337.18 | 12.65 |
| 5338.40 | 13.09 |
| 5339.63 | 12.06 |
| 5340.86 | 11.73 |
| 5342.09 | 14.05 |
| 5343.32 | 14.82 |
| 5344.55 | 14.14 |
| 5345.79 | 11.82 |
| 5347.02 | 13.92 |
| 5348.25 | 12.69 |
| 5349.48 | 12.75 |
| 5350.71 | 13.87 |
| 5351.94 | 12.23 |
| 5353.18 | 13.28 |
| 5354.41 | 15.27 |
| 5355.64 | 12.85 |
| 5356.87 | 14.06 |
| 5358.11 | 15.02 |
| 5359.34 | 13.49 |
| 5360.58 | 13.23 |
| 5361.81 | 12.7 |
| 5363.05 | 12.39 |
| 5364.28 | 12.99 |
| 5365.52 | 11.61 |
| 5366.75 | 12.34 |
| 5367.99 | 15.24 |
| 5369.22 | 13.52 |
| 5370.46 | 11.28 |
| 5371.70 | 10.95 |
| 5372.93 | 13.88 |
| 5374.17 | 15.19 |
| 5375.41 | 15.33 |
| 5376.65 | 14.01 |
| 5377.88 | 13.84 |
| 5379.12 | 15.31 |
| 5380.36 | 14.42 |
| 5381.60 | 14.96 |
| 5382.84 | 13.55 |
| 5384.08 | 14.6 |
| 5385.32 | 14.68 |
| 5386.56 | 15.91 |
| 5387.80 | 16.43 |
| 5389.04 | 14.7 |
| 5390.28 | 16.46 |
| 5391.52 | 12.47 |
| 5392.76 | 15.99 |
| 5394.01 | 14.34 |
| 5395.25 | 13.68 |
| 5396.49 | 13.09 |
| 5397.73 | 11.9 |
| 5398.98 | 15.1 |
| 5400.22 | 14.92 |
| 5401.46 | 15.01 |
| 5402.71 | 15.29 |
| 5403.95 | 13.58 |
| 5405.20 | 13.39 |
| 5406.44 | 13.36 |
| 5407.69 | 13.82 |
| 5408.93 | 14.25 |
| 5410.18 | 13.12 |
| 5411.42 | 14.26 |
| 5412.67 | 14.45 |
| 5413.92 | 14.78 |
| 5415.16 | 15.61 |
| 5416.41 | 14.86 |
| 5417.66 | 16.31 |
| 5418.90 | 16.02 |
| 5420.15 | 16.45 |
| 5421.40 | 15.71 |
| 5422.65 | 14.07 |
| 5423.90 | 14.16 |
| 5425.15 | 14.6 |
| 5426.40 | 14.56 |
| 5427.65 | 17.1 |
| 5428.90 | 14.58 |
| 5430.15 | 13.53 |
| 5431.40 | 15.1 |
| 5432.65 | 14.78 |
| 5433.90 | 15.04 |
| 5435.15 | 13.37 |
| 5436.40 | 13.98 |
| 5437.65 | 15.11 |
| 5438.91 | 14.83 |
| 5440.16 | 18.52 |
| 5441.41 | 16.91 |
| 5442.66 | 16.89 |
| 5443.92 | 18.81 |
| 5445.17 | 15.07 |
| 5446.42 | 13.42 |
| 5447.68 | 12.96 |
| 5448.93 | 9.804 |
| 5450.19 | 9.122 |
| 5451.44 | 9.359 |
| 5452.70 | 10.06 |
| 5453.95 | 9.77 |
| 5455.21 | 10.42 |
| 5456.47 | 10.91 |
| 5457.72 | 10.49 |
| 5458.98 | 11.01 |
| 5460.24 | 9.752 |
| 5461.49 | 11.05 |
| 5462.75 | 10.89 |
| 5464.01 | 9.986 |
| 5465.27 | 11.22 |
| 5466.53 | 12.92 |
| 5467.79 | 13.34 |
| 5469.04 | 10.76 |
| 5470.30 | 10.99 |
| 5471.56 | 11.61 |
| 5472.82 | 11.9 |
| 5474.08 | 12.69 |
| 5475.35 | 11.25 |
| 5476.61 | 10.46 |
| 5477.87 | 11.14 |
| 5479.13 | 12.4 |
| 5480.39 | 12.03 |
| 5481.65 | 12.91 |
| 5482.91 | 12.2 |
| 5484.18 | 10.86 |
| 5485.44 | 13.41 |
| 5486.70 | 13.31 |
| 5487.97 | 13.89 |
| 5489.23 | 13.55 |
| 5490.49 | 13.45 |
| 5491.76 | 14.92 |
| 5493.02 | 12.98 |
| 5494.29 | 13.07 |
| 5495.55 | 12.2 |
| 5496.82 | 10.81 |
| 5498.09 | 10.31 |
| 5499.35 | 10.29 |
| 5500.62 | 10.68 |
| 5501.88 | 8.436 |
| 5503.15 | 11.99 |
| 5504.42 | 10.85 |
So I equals 0.40 angstrom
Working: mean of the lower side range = 12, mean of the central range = 12.6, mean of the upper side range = 13.3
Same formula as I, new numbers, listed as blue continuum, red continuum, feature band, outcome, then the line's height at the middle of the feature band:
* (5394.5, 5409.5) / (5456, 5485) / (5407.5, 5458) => -4.9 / 12.8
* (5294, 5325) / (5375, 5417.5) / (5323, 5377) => 2.6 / 13.5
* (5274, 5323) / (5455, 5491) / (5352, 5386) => -4.2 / 12.2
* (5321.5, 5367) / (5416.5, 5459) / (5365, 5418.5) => -3.6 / 13.3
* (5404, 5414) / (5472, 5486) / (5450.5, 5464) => 2.4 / 12.5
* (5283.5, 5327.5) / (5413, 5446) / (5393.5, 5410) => 0.9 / 14.7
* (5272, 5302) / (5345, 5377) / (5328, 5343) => 0.8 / 12.8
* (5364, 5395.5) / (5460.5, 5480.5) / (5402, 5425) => -2.6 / 13.2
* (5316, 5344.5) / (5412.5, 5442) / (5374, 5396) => -1.3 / 13.9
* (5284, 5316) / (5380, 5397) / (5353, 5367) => 0.7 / 14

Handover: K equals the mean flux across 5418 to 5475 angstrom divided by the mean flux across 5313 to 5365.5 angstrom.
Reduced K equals 1.04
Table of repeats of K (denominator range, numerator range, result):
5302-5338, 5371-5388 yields 1.16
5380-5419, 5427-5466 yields 0.90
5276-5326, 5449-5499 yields 0.93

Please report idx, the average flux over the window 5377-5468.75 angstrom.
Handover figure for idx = 13.9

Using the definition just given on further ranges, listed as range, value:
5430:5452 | 14.3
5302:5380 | 13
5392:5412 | 14.1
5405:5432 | 14.8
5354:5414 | 14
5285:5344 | 12.4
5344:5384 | 13.5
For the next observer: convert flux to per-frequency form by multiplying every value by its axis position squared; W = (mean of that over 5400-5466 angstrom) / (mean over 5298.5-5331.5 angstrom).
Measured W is 1.15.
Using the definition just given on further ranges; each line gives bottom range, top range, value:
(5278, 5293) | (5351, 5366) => 1.12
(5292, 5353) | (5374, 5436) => 1.21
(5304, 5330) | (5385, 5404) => 1.22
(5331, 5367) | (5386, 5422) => 1.15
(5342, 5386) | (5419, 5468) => 1.01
